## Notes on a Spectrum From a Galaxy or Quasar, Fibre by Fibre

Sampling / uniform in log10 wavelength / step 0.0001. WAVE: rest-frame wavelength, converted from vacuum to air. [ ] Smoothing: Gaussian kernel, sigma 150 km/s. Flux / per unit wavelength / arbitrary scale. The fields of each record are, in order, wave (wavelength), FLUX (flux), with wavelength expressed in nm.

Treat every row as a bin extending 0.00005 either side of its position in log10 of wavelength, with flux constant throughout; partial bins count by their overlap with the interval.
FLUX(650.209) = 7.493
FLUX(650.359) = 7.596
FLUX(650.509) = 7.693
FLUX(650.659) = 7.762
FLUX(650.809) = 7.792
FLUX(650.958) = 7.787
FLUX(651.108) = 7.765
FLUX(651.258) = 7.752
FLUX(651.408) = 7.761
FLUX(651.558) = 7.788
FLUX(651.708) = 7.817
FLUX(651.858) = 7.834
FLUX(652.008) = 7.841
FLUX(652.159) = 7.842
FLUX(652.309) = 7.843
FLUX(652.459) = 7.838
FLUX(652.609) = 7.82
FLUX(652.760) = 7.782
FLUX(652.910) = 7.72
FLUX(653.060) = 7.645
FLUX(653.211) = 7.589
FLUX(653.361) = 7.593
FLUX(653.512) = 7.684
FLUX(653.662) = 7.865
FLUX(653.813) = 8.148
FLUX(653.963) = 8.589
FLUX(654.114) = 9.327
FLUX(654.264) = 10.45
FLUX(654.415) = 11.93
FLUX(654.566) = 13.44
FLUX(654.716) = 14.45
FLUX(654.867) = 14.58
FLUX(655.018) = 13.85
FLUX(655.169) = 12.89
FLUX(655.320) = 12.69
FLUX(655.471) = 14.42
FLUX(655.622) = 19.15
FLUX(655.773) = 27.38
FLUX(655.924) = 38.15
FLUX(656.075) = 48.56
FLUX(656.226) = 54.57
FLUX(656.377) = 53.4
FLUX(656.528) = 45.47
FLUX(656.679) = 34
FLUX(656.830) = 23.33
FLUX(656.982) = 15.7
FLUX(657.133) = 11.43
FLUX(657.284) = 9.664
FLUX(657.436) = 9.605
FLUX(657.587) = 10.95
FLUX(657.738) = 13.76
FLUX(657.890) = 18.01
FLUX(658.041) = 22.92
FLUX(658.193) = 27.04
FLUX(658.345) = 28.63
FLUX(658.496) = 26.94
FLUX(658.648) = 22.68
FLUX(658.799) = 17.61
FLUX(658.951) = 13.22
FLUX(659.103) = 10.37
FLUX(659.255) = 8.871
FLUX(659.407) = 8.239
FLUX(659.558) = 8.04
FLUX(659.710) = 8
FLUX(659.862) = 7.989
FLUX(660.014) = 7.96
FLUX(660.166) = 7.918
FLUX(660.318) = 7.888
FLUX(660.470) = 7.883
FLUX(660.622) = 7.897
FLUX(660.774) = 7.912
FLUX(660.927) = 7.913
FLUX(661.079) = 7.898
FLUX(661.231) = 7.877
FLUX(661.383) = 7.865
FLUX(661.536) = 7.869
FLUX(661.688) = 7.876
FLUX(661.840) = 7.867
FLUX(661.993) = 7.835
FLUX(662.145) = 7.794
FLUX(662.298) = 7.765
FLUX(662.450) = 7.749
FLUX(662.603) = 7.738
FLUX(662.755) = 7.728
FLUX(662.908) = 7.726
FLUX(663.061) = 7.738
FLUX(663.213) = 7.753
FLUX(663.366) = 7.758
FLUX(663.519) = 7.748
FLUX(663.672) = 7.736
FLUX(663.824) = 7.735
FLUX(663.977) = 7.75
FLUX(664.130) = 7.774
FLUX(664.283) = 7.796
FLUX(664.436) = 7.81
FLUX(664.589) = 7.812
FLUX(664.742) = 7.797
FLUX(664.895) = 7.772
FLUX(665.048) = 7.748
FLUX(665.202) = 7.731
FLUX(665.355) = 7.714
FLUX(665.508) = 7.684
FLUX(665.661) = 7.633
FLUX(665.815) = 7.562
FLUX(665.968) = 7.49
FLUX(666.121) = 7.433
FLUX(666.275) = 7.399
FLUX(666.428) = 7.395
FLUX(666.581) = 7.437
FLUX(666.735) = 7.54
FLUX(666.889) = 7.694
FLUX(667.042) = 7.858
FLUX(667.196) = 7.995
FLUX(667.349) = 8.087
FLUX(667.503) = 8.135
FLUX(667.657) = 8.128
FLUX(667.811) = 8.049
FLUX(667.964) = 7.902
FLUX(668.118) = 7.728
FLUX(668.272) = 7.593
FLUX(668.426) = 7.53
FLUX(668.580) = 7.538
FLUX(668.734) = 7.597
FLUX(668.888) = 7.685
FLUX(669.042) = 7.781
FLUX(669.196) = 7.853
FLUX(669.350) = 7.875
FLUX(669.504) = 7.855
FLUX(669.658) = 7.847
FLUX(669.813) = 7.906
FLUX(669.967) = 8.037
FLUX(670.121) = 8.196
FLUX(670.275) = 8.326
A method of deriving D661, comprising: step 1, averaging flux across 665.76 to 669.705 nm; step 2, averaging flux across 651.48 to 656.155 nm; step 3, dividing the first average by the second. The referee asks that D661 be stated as 0.61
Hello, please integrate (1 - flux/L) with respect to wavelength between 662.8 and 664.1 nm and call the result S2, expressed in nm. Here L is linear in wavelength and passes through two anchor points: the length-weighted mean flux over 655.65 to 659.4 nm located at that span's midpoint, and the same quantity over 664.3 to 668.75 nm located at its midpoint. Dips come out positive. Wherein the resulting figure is 0.55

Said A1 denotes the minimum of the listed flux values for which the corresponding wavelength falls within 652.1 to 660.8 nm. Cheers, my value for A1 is 7.589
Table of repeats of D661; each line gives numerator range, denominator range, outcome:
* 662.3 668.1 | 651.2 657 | 0.47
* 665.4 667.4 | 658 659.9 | 0.47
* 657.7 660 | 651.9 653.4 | 2.06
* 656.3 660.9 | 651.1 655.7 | 1.70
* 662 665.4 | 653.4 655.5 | 0.69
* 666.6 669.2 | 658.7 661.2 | 0.85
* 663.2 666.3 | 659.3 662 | 0.97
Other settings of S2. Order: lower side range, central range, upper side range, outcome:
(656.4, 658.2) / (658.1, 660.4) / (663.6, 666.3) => 0.49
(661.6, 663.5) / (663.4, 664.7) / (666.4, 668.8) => 0.00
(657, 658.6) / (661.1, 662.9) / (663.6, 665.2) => 0.57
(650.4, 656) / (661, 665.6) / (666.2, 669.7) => 0.49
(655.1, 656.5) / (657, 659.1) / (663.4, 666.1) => 0.65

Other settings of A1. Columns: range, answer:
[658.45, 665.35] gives 7.726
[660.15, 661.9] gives 7.865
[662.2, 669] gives 7.395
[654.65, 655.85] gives 12.69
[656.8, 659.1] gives 9.605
